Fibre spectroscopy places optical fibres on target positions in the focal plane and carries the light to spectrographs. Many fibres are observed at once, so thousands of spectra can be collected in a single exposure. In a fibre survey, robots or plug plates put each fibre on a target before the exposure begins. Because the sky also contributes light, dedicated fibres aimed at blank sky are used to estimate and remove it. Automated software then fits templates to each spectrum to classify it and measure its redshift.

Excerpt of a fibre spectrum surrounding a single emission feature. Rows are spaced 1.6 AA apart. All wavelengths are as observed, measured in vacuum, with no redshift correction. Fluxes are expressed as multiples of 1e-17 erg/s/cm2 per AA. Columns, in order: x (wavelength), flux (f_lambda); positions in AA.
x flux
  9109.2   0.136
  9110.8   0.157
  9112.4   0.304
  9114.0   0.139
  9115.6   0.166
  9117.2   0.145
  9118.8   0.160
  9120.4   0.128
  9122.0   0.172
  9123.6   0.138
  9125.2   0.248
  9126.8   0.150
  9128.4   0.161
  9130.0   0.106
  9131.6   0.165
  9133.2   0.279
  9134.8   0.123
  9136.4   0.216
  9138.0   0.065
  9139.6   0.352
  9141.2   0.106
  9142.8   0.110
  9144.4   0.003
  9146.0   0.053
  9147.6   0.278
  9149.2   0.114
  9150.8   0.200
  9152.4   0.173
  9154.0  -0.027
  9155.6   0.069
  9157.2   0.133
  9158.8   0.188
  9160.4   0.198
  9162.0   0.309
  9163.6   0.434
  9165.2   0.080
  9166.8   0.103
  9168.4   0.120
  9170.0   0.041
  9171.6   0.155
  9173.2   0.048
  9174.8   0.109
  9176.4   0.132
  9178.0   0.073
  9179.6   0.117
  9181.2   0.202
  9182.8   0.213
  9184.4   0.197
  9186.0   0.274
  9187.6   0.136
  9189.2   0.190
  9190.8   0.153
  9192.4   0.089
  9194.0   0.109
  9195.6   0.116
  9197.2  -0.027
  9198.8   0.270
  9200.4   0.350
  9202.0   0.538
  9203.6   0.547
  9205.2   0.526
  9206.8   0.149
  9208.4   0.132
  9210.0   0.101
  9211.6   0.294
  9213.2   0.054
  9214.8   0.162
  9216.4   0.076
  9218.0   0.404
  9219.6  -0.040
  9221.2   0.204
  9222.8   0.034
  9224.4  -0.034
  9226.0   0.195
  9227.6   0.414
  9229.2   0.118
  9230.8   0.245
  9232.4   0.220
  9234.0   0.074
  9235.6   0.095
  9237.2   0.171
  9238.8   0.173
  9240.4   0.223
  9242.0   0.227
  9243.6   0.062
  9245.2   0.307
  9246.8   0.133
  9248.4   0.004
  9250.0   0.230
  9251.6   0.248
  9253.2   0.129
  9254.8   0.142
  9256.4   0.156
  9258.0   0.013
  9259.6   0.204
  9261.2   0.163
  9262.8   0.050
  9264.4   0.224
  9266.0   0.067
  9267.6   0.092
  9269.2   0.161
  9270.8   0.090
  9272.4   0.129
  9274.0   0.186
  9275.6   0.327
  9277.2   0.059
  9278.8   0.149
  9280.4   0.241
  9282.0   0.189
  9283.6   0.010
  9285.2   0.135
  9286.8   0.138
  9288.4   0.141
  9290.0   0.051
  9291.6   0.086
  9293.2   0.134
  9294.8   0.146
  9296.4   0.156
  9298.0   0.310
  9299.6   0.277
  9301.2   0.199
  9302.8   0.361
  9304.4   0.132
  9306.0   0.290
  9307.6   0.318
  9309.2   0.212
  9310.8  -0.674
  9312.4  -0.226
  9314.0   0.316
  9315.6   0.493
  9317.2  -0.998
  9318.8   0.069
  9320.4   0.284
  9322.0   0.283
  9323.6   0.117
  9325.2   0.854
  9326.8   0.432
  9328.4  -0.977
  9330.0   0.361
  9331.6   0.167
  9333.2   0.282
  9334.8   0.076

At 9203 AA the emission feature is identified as Hgamma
